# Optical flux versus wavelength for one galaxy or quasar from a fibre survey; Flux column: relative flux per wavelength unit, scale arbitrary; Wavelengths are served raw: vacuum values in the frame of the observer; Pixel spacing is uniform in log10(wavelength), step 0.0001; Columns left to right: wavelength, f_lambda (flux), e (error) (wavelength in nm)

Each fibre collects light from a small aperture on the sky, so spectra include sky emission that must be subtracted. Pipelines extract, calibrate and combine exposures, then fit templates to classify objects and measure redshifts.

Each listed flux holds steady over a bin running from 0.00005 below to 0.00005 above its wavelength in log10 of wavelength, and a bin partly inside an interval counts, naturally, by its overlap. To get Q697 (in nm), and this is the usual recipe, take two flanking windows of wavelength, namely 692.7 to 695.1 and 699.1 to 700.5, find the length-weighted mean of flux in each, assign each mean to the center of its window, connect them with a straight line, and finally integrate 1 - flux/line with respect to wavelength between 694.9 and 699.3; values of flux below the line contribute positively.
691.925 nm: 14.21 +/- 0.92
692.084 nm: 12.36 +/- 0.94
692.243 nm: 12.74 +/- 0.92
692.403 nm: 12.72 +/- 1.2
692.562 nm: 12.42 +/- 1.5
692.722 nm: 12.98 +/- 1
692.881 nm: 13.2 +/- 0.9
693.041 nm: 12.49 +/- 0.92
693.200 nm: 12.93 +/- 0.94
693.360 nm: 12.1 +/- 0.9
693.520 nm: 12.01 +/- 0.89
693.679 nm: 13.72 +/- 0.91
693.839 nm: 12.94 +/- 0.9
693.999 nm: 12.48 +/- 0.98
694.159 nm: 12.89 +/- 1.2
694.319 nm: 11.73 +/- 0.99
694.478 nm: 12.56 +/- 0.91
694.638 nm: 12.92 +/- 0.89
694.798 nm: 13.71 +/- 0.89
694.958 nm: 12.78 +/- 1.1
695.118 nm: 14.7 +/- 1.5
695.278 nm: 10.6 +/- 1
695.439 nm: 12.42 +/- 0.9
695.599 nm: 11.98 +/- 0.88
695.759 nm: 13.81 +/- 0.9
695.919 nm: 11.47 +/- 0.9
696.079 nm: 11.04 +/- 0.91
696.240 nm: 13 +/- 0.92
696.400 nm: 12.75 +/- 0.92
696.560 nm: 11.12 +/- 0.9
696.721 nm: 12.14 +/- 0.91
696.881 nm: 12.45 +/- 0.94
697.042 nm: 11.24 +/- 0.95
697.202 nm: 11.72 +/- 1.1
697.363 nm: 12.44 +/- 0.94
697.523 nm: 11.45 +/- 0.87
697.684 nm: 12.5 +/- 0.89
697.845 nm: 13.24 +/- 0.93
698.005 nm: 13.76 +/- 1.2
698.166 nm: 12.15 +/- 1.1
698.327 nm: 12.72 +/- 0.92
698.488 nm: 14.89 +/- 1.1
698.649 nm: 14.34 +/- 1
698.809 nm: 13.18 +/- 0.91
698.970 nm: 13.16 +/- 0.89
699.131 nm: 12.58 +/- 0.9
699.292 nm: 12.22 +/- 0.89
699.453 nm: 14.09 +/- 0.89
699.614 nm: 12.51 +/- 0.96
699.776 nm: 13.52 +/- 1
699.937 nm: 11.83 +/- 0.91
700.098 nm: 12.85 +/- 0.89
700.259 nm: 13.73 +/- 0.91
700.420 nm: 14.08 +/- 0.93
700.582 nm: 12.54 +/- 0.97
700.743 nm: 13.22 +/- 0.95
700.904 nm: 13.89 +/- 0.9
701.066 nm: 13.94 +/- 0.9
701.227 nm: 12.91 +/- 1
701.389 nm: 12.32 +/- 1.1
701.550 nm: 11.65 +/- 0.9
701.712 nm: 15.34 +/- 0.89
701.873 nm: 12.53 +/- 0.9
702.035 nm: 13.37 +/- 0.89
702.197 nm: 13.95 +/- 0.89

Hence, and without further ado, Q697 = 0.13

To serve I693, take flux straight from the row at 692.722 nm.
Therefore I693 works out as 12.98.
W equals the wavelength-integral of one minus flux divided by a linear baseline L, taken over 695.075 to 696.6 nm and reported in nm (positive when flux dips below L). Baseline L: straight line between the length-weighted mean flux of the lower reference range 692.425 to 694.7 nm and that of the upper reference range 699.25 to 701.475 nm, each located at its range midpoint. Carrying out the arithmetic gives 0.07 nm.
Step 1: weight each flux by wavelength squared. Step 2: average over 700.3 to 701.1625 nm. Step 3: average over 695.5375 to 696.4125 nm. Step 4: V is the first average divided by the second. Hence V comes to 1.1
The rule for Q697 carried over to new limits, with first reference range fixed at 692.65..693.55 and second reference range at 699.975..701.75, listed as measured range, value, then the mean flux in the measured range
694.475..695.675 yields 0.007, 12.7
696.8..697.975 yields 0.068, 12.2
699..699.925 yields 0.015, 12.9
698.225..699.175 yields -0.030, 13.5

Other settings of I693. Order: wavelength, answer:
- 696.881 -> 12.45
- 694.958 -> 12.78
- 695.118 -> 14.7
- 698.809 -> 13.18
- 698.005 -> 13.76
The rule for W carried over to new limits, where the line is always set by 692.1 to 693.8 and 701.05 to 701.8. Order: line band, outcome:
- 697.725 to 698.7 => -0.034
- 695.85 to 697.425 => 0.120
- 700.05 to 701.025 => -0.022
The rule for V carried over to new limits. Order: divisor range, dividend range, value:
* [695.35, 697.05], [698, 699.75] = 1.10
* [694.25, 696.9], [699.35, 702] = 1.08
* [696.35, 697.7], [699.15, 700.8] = 1.10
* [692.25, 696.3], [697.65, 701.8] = 1.06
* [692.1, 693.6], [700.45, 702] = 1.07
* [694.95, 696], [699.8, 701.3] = 1.07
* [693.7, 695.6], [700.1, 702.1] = 1.06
